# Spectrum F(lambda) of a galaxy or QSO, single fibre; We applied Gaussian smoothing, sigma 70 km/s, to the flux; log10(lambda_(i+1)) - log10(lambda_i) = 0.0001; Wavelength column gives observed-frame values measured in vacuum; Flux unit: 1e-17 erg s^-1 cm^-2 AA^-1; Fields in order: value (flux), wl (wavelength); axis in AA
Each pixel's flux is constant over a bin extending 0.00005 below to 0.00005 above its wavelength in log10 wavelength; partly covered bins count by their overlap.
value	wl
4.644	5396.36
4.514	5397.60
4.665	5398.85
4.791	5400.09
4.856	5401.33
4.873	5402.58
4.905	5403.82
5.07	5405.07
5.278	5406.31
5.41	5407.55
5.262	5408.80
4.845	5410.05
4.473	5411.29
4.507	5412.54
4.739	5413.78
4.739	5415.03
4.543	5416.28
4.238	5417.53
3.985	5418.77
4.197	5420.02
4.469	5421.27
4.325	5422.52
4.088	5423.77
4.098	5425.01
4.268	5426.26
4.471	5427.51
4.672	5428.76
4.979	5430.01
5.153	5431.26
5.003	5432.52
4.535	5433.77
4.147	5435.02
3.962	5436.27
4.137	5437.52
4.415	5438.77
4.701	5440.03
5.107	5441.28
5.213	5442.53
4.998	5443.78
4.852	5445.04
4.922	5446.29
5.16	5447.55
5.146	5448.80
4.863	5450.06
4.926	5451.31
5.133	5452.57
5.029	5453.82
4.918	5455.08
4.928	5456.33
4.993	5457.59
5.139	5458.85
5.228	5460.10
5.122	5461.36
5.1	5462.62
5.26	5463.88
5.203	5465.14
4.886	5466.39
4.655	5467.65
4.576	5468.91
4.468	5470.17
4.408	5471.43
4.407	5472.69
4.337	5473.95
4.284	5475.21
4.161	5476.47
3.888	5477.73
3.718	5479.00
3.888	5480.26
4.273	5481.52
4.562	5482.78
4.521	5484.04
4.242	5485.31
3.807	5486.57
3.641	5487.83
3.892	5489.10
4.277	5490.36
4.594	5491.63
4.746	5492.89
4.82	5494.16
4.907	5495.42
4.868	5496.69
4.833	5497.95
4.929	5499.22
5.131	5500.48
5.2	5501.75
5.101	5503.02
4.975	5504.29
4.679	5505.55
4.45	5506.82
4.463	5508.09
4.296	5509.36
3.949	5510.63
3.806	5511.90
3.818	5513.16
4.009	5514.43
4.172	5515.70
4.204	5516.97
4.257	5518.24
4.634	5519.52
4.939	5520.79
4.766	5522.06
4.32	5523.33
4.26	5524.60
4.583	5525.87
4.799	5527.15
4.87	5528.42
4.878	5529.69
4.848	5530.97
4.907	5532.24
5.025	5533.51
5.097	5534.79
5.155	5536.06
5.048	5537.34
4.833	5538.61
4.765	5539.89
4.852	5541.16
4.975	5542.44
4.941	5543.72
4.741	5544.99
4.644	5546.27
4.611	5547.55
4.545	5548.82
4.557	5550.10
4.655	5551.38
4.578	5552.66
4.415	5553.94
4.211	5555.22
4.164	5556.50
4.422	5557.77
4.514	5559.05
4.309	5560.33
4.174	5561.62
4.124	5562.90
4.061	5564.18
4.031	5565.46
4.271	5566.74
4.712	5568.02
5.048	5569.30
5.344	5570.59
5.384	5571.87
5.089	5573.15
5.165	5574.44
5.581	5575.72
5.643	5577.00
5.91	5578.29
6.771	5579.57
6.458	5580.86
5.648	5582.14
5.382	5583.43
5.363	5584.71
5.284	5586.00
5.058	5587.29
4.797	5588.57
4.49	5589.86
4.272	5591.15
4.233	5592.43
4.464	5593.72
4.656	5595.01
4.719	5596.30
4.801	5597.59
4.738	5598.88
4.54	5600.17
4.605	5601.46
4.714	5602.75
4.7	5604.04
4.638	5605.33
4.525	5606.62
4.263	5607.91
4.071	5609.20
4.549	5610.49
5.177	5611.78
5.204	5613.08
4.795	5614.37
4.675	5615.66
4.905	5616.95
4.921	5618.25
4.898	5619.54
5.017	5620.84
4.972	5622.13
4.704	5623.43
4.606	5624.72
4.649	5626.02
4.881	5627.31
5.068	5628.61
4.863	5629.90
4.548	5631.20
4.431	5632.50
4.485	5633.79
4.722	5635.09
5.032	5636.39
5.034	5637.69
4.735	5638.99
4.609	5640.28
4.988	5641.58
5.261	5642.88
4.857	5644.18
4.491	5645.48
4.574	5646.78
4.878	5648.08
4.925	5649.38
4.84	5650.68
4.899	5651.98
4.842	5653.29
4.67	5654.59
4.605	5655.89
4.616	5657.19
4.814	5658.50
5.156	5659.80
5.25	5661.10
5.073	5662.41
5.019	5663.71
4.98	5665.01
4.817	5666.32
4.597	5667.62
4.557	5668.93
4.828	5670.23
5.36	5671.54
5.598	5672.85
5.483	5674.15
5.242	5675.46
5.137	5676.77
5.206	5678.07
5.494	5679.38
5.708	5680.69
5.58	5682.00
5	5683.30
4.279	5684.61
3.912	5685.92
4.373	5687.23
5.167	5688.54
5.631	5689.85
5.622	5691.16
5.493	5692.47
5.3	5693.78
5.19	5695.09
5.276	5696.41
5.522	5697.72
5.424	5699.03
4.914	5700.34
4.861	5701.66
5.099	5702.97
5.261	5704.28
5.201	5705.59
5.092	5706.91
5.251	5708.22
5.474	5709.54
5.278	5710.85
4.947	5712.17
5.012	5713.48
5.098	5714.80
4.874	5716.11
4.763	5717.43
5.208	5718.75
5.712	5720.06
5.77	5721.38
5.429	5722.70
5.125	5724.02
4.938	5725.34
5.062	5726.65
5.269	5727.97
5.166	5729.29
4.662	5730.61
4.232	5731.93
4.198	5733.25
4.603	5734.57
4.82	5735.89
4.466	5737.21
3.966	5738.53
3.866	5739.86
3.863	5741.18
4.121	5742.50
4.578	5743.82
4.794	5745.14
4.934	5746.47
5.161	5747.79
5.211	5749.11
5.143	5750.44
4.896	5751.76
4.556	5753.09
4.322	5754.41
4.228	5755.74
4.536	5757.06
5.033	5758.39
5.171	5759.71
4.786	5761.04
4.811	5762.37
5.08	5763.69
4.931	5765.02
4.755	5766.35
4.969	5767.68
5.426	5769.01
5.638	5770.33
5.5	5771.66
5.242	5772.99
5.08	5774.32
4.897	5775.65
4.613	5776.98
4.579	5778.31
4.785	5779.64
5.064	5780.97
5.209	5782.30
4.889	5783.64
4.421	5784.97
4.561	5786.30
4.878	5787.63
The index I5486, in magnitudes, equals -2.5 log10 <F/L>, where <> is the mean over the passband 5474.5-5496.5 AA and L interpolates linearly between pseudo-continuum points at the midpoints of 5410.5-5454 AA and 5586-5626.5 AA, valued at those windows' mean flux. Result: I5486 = 0.10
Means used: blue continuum 4.63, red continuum 4.7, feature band 4.26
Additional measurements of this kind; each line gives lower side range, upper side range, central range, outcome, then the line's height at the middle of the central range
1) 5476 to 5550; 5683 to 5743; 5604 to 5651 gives 0.00 mag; 4.78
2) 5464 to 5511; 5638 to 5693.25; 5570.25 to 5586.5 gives -0.18 mag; 4.75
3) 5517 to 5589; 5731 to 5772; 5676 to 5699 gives -0.09 mag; 4.77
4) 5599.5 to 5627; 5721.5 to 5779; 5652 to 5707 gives -0.07 mag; 4.77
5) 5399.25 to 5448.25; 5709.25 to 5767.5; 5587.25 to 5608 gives 0.04 mag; 4.76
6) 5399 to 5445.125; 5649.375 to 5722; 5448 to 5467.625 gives -0.07 mag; 4.71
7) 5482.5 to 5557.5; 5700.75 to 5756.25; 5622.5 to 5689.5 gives -0.03 mag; 4.77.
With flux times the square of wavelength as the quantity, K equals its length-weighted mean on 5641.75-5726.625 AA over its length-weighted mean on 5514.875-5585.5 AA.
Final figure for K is 1.10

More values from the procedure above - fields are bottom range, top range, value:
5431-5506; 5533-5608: 1.07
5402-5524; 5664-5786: 1.18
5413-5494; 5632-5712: 1.18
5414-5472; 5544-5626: 1.07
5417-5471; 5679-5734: 1.19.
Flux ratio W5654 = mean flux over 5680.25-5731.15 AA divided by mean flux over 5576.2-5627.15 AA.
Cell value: 1.0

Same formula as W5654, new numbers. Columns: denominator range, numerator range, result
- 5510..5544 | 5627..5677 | 1.06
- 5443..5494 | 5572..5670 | 1.06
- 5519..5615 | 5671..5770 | 1.04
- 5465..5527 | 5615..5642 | 1.08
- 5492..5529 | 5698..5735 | 1.11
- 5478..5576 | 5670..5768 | 1.09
